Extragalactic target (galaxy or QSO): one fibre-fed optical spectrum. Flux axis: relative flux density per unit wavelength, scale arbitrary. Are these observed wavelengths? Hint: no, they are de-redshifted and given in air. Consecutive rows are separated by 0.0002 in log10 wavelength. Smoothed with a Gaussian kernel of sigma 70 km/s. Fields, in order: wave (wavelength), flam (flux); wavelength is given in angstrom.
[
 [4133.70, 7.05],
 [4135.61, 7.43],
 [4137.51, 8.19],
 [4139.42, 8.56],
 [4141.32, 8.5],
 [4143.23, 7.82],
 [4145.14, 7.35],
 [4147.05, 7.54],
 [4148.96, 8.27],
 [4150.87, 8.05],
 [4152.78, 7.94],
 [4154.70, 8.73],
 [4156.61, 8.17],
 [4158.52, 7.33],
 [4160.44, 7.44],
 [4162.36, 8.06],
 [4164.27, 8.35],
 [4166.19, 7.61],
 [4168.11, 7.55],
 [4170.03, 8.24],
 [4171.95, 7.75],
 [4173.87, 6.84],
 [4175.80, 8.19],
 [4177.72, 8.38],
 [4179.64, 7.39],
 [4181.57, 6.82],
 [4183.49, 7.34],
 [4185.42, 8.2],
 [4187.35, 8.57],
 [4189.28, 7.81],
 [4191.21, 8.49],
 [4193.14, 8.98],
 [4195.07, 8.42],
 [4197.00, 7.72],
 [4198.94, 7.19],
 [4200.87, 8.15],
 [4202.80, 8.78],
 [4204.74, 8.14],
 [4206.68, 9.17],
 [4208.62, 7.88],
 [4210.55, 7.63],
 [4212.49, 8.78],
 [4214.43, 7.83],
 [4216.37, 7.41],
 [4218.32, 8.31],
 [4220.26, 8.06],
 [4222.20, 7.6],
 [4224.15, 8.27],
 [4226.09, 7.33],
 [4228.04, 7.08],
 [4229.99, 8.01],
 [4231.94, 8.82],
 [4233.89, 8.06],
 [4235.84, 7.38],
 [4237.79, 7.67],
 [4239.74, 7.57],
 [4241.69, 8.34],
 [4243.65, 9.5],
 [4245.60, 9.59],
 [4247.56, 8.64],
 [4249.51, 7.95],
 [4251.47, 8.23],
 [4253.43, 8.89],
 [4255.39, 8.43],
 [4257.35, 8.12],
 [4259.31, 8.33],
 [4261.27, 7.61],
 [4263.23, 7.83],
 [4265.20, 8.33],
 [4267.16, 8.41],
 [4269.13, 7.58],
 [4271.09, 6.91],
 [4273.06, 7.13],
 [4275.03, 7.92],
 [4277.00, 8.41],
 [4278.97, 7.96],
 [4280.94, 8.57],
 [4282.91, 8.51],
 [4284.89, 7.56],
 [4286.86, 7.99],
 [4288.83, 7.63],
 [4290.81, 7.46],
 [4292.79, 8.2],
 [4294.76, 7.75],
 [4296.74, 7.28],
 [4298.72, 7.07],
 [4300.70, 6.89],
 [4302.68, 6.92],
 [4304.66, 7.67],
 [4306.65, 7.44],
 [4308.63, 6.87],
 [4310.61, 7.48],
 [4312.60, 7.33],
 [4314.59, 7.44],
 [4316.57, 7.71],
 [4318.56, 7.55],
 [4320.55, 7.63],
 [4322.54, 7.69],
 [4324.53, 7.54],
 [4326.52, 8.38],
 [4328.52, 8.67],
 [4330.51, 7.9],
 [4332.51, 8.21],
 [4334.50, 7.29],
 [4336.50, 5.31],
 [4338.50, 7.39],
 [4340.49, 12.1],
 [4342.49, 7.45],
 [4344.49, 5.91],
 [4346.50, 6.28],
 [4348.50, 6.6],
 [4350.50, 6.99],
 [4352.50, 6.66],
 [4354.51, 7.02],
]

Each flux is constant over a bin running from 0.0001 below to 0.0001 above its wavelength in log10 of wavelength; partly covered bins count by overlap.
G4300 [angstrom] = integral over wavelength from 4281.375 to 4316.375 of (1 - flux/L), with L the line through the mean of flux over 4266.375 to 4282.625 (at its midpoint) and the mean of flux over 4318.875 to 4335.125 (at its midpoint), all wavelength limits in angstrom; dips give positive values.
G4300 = 1.7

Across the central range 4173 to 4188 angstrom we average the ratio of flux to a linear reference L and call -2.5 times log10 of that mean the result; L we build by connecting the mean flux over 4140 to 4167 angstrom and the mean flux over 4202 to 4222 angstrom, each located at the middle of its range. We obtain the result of 0.05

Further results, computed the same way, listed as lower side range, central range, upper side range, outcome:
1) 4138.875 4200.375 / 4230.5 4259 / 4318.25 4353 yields -0.08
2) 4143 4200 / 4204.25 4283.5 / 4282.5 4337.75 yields -0.05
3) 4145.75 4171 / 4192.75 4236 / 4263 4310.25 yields -0.03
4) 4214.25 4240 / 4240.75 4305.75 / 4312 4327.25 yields -0.03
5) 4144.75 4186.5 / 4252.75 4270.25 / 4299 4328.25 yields -0.08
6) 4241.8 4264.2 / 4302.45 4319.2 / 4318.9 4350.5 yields 0.06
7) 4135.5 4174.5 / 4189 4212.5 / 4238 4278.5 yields -0.03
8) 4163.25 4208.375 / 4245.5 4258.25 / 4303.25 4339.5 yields -0.09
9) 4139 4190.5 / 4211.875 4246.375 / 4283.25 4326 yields -0.05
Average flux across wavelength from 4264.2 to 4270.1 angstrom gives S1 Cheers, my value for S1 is 8.1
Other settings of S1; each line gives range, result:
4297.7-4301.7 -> 6.98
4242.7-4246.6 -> 9.54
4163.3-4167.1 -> 8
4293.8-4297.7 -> 7.51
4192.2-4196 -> 8.7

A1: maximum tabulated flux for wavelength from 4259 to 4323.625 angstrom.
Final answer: 8.57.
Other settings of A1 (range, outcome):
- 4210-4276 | 9.59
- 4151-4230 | 9.17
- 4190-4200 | 8.98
